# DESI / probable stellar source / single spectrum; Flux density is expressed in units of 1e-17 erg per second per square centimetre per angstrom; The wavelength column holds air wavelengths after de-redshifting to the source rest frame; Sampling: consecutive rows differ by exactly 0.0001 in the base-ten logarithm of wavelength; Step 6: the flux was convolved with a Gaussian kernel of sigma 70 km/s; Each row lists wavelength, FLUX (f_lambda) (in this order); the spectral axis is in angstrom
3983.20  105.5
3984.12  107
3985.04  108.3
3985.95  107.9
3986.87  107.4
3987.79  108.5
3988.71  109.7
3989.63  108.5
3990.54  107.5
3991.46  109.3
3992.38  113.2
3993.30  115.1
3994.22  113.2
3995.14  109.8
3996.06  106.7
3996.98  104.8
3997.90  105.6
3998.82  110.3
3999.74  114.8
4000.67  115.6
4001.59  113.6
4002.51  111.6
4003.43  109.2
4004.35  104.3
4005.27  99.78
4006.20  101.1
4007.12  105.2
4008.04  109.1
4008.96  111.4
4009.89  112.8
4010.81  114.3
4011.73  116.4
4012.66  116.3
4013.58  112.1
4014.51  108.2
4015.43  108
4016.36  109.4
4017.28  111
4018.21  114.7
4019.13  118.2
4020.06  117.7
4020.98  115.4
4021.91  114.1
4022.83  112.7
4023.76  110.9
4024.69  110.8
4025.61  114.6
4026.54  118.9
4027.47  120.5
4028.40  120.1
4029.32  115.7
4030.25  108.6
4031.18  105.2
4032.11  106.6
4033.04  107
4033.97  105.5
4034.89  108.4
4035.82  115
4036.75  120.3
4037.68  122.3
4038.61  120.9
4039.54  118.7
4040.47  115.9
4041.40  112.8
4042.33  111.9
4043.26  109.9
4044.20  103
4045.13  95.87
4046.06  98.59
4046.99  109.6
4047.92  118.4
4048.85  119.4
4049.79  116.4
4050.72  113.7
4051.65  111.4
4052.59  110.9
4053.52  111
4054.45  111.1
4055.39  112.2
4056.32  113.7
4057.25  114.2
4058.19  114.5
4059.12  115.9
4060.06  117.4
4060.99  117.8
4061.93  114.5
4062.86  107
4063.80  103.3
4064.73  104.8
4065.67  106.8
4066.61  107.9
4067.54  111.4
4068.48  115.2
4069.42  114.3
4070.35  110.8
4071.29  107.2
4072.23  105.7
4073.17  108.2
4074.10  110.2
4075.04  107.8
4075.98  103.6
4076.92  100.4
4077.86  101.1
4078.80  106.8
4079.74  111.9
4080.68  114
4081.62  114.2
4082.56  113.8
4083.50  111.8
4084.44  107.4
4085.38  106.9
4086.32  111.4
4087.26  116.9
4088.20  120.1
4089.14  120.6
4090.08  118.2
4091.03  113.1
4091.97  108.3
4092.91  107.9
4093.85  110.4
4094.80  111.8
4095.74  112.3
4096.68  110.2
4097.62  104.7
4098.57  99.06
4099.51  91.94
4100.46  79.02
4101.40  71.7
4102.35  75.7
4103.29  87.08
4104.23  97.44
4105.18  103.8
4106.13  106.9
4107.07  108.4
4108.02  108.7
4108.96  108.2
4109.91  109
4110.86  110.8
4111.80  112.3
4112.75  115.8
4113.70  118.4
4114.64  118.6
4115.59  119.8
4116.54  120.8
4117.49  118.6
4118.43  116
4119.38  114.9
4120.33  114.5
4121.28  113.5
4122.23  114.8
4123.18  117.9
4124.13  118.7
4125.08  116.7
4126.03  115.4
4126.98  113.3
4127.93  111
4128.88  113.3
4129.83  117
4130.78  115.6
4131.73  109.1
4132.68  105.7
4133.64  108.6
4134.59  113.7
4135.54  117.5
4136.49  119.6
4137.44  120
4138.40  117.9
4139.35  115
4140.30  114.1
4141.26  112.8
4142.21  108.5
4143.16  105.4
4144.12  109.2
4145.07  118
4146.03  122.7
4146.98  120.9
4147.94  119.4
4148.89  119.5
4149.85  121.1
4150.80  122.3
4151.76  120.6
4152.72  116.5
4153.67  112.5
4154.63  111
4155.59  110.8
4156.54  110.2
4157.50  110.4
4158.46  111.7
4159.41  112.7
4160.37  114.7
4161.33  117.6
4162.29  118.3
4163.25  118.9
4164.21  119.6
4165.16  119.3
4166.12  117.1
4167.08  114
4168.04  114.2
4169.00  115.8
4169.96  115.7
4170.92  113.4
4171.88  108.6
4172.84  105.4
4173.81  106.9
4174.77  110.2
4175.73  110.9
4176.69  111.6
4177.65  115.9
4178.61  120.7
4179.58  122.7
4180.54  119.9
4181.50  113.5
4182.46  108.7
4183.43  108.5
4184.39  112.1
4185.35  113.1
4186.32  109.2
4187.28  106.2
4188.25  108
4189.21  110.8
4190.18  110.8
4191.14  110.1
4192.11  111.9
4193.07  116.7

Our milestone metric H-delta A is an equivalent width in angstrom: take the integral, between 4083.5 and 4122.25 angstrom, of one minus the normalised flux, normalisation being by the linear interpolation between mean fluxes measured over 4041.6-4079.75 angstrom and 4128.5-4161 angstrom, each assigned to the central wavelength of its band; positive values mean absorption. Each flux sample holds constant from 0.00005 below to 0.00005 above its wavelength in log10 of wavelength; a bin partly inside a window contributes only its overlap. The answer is 1.4 angstrom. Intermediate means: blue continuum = 110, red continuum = 115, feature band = 108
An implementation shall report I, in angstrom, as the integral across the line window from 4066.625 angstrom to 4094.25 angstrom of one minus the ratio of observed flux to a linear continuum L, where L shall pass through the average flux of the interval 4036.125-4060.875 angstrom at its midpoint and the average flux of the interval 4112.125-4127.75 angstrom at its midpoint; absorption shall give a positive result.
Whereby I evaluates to 1.0 angstrom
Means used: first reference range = 113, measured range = 111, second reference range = 117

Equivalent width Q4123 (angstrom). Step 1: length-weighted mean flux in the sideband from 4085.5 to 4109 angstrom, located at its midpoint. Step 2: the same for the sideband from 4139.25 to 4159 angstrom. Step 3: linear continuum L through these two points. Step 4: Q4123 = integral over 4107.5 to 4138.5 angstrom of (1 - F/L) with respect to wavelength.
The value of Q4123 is -1.5 angstrom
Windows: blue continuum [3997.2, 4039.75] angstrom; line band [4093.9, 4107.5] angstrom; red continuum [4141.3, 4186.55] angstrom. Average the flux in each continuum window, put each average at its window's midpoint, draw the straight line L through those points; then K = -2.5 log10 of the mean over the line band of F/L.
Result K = 0.16 mag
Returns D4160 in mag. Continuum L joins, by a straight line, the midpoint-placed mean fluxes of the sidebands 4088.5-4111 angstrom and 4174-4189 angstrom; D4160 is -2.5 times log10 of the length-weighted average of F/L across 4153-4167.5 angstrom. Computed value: -0.04 mag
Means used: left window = 103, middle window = 115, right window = 113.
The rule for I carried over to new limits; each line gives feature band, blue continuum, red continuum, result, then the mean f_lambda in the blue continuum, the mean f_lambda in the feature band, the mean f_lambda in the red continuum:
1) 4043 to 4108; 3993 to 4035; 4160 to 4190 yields 2.4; 111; 108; 114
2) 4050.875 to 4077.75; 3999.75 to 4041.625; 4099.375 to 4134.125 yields 0.1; 112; 110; 109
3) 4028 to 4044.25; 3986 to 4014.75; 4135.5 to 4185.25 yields -0.3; 110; 113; 115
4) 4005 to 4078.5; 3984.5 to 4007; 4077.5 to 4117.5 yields -2.0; 109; 111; 108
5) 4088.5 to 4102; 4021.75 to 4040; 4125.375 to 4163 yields 1.2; 114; 104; 115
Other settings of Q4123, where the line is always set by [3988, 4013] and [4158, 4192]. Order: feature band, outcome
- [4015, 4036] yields -0.4 angstrom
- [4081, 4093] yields -0.2 angstrom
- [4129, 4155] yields -0.6 angstrom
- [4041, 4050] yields 0.1 angstrom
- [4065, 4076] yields 0.2 angstrom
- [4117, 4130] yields -0.4 angstrom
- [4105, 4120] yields -0.2 angstrom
